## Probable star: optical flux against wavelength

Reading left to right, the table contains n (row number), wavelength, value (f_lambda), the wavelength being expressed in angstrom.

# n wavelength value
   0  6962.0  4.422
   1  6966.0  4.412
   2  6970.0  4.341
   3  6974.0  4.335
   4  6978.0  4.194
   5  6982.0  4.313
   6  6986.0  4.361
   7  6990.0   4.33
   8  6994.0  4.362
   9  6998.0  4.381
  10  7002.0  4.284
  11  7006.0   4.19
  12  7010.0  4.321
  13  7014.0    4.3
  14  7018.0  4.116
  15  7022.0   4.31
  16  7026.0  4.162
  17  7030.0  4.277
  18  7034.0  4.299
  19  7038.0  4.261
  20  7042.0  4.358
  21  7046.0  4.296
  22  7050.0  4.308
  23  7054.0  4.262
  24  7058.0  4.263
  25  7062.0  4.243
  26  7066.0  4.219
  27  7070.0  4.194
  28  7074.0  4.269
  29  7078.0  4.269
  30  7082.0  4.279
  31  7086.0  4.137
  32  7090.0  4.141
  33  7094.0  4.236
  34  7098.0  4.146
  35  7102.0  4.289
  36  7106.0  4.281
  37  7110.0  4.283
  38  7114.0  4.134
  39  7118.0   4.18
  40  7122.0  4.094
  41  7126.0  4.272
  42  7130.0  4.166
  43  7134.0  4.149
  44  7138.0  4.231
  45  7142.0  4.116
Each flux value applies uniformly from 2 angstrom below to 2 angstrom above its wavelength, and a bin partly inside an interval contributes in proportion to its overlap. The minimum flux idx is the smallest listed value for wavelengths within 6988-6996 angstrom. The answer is 4.33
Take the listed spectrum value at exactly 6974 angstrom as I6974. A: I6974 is 4.335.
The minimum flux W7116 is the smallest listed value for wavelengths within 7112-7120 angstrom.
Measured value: 4.134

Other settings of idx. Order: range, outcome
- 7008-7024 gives 4.116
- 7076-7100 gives 4.137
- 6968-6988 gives 4.194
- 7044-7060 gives 4.262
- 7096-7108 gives 4.146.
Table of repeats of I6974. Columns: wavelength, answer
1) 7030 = 4.277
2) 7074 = 4.269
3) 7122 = 4.094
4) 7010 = 4.321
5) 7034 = 4.299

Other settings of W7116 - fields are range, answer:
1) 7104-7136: 4.094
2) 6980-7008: 4.19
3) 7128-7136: 4.149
